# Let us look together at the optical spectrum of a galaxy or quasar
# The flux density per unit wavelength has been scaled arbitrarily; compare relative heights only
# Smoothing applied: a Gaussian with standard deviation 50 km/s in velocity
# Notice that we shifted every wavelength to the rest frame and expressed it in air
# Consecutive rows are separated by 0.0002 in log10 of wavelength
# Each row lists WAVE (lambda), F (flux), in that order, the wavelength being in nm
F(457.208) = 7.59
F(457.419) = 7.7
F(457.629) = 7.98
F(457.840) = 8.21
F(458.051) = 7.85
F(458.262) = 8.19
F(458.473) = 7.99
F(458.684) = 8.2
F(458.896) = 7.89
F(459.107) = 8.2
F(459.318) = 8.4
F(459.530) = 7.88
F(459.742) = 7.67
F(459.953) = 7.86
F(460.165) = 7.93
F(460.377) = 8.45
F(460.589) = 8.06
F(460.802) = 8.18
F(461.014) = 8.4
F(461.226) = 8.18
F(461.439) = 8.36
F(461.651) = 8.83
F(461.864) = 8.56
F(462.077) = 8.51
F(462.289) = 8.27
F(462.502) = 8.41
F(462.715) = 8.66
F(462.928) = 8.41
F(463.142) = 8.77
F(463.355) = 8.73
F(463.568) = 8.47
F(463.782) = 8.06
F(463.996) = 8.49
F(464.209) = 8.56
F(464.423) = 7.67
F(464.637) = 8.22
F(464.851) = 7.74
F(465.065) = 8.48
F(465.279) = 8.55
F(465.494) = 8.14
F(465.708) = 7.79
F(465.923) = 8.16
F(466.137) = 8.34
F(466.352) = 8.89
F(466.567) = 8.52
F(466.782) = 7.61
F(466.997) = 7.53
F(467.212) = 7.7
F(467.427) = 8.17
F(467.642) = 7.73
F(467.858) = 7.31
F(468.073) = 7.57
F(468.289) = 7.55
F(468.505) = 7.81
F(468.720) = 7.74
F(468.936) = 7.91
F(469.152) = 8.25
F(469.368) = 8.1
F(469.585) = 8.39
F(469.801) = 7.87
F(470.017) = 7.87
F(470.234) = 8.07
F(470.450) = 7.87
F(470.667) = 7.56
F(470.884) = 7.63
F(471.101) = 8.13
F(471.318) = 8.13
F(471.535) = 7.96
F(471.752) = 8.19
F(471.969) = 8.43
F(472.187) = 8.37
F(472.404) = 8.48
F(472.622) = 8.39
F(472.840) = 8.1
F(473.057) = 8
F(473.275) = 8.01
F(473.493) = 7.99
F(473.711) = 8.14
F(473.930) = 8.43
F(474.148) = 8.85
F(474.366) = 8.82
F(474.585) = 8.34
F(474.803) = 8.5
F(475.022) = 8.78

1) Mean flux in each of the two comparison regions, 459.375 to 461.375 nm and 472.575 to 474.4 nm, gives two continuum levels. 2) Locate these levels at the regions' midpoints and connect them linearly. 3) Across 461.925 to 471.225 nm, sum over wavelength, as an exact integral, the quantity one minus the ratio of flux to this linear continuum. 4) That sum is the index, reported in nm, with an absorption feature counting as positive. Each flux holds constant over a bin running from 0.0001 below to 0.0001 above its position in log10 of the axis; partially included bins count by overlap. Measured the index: 0.08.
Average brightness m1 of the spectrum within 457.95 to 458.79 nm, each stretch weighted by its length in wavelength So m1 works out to 8.06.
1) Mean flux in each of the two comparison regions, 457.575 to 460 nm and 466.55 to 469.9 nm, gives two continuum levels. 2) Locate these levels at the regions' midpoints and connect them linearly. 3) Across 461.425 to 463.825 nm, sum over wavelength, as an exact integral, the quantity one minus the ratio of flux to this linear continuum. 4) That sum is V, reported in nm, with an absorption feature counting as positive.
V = -0.171 nm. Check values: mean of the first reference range 8.03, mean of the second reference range 7.84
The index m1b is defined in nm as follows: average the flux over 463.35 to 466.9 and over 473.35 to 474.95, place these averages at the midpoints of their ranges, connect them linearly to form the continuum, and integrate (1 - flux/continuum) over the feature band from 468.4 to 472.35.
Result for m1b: 0.16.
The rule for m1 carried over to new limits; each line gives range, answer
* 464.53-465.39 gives 8.24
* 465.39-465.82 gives 7.96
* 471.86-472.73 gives 8.42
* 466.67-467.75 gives 7.75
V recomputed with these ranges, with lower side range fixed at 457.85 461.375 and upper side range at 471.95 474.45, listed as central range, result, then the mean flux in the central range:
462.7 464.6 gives -0.06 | 8.4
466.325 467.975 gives 0.07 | 7.88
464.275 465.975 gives 0.02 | 8.1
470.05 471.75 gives 0.07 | 7.92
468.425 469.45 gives 0.04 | 7.97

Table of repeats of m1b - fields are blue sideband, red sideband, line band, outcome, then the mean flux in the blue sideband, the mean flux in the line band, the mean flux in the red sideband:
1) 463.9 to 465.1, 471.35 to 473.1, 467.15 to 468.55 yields 0.089 nm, 8.18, 7.68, 8.25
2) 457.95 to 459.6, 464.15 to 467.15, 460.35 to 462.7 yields -0.083 nm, 8.08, 8.39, 8.14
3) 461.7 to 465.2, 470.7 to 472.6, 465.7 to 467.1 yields 0.026 nm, 8.39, 8.14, 8.15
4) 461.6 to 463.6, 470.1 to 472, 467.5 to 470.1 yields 0.091 nm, 8.56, 7.85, 7.98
